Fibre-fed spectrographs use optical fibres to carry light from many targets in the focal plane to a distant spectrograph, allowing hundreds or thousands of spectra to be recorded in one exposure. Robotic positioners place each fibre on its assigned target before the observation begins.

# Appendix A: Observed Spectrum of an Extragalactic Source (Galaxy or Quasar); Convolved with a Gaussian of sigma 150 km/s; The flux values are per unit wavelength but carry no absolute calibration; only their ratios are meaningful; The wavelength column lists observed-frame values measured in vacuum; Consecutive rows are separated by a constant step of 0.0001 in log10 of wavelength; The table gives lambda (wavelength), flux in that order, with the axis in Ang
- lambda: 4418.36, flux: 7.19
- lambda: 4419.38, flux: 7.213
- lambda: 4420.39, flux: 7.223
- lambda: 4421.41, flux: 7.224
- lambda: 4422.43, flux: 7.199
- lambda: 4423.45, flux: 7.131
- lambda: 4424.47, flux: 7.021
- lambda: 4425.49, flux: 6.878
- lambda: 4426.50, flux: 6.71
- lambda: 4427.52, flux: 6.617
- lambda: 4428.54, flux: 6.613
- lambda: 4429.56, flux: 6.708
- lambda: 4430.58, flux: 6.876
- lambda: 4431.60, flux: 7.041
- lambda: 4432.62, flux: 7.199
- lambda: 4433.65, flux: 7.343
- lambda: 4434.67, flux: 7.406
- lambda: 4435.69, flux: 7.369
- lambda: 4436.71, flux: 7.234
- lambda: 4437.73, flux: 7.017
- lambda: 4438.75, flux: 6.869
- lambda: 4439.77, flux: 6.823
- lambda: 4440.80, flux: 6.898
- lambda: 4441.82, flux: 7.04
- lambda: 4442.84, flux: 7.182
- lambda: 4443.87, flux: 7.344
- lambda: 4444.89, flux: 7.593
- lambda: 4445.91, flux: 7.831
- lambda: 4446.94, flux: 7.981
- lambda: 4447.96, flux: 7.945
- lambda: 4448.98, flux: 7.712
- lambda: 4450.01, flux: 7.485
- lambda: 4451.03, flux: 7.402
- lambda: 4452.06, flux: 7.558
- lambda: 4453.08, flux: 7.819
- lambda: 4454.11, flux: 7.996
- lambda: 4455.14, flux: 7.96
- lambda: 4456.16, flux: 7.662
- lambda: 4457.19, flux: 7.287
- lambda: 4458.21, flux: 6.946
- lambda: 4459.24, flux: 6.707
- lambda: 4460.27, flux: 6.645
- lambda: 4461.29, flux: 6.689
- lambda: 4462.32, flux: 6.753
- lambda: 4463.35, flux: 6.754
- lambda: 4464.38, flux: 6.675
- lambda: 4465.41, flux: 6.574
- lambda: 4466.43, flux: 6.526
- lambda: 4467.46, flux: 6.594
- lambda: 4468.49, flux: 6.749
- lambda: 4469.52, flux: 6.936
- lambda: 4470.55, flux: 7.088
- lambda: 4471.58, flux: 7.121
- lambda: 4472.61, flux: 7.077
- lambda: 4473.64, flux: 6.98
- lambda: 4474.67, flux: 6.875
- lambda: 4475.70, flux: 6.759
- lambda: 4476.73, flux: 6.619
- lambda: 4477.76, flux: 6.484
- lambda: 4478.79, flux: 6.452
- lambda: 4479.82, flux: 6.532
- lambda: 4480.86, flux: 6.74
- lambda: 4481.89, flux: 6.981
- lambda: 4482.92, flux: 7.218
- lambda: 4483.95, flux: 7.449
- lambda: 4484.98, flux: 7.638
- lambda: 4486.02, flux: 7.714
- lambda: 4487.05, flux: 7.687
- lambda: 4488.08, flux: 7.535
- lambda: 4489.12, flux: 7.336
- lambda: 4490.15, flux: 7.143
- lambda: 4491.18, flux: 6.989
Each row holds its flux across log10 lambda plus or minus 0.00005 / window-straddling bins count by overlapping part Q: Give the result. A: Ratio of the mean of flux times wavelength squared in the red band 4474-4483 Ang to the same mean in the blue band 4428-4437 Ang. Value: 0.97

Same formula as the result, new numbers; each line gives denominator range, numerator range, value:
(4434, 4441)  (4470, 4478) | 0.99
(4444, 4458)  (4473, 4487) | 0.92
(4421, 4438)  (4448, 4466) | 1.04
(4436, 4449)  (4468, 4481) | 0.94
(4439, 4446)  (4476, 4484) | 0.96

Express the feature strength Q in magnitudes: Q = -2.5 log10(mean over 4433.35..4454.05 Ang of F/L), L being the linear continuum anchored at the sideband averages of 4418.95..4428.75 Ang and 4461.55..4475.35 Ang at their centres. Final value -0.075 mag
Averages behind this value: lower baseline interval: 7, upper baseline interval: 6.82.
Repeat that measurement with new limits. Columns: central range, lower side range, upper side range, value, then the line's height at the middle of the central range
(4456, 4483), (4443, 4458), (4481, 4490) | 0.11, 7.52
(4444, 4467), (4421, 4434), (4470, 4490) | -0.04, 7.02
